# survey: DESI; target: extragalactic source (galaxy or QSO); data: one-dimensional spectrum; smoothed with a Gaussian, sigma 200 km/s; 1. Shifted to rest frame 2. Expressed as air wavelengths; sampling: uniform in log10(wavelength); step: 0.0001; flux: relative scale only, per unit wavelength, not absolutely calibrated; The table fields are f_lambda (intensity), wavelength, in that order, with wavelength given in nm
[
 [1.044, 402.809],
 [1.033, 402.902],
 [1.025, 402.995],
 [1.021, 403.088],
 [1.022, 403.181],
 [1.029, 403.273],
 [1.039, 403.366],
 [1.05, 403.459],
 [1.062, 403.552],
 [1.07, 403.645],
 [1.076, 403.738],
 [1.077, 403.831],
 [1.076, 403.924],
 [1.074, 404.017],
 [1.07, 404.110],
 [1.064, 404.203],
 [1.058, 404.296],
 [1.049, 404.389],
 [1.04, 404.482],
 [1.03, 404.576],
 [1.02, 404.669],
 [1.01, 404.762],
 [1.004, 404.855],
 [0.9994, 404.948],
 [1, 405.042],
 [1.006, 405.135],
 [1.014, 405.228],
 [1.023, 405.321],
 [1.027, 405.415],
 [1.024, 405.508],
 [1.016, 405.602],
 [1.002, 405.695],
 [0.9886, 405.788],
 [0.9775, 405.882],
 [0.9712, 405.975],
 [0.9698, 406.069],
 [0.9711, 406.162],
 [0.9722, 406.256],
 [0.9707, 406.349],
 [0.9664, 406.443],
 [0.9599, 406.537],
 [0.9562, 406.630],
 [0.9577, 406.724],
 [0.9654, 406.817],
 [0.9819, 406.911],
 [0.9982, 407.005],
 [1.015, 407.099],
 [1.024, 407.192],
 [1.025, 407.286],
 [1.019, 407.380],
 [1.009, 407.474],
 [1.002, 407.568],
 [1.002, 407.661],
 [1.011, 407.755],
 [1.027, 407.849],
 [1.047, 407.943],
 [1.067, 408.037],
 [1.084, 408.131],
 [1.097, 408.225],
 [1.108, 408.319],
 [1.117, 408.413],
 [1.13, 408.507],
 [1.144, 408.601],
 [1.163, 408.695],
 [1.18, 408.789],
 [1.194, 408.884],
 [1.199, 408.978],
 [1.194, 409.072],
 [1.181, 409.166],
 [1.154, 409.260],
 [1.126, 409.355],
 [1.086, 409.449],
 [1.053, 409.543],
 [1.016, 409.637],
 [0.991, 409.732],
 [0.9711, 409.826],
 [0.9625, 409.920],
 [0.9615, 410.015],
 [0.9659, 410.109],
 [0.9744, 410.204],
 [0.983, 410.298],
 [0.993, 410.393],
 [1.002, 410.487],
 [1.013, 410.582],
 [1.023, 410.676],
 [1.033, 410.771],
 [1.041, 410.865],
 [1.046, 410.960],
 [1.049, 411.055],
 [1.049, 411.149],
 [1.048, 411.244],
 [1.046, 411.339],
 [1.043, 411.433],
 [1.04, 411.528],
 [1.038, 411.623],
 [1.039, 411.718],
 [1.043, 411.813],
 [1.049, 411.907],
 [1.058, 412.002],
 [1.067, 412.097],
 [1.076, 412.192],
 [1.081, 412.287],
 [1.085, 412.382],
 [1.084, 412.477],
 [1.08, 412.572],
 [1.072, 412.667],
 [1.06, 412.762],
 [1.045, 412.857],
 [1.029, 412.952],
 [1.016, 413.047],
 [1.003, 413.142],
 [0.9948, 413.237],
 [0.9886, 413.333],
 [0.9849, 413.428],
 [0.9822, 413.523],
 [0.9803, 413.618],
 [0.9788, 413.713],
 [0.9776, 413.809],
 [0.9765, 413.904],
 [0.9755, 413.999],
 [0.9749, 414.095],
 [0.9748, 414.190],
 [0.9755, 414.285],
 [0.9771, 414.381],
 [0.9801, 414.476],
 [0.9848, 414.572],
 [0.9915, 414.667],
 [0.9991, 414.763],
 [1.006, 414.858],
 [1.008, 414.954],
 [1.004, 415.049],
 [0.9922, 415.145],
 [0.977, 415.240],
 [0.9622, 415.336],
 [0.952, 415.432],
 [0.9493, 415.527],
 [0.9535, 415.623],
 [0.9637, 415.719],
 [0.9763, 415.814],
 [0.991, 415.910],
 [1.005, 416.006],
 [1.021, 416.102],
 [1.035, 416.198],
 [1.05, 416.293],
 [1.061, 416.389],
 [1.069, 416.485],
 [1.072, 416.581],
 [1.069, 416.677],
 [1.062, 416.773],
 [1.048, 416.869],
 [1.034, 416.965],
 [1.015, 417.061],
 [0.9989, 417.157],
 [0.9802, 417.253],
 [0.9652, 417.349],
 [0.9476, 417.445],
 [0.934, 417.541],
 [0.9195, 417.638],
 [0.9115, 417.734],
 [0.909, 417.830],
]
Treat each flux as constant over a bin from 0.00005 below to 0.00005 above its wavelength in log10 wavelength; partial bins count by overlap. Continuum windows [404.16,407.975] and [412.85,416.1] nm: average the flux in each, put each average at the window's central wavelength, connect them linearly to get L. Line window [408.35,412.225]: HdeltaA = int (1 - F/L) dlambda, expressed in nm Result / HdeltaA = -0.26 nm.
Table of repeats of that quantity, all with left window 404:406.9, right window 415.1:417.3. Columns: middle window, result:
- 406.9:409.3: -0.19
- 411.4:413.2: -0.08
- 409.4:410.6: 0.01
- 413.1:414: 0.02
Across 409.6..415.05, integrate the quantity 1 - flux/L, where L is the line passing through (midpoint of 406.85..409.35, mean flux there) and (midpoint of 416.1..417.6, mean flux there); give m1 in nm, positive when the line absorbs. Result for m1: 0.20 nm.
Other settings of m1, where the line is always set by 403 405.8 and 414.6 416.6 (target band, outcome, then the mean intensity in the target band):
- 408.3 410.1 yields -0.137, 1.1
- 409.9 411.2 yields 0.011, 1.01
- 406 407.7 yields 0.068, 0.987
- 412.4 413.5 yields -0.026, 1.03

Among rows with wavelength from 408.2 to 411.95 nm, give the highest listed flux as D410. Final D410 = 1.199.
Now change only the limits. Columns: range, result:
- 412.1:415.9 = 1.085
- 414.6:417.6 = 1.072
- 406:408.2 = 1.084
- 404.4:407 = 1.04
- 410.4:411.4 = 1.049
